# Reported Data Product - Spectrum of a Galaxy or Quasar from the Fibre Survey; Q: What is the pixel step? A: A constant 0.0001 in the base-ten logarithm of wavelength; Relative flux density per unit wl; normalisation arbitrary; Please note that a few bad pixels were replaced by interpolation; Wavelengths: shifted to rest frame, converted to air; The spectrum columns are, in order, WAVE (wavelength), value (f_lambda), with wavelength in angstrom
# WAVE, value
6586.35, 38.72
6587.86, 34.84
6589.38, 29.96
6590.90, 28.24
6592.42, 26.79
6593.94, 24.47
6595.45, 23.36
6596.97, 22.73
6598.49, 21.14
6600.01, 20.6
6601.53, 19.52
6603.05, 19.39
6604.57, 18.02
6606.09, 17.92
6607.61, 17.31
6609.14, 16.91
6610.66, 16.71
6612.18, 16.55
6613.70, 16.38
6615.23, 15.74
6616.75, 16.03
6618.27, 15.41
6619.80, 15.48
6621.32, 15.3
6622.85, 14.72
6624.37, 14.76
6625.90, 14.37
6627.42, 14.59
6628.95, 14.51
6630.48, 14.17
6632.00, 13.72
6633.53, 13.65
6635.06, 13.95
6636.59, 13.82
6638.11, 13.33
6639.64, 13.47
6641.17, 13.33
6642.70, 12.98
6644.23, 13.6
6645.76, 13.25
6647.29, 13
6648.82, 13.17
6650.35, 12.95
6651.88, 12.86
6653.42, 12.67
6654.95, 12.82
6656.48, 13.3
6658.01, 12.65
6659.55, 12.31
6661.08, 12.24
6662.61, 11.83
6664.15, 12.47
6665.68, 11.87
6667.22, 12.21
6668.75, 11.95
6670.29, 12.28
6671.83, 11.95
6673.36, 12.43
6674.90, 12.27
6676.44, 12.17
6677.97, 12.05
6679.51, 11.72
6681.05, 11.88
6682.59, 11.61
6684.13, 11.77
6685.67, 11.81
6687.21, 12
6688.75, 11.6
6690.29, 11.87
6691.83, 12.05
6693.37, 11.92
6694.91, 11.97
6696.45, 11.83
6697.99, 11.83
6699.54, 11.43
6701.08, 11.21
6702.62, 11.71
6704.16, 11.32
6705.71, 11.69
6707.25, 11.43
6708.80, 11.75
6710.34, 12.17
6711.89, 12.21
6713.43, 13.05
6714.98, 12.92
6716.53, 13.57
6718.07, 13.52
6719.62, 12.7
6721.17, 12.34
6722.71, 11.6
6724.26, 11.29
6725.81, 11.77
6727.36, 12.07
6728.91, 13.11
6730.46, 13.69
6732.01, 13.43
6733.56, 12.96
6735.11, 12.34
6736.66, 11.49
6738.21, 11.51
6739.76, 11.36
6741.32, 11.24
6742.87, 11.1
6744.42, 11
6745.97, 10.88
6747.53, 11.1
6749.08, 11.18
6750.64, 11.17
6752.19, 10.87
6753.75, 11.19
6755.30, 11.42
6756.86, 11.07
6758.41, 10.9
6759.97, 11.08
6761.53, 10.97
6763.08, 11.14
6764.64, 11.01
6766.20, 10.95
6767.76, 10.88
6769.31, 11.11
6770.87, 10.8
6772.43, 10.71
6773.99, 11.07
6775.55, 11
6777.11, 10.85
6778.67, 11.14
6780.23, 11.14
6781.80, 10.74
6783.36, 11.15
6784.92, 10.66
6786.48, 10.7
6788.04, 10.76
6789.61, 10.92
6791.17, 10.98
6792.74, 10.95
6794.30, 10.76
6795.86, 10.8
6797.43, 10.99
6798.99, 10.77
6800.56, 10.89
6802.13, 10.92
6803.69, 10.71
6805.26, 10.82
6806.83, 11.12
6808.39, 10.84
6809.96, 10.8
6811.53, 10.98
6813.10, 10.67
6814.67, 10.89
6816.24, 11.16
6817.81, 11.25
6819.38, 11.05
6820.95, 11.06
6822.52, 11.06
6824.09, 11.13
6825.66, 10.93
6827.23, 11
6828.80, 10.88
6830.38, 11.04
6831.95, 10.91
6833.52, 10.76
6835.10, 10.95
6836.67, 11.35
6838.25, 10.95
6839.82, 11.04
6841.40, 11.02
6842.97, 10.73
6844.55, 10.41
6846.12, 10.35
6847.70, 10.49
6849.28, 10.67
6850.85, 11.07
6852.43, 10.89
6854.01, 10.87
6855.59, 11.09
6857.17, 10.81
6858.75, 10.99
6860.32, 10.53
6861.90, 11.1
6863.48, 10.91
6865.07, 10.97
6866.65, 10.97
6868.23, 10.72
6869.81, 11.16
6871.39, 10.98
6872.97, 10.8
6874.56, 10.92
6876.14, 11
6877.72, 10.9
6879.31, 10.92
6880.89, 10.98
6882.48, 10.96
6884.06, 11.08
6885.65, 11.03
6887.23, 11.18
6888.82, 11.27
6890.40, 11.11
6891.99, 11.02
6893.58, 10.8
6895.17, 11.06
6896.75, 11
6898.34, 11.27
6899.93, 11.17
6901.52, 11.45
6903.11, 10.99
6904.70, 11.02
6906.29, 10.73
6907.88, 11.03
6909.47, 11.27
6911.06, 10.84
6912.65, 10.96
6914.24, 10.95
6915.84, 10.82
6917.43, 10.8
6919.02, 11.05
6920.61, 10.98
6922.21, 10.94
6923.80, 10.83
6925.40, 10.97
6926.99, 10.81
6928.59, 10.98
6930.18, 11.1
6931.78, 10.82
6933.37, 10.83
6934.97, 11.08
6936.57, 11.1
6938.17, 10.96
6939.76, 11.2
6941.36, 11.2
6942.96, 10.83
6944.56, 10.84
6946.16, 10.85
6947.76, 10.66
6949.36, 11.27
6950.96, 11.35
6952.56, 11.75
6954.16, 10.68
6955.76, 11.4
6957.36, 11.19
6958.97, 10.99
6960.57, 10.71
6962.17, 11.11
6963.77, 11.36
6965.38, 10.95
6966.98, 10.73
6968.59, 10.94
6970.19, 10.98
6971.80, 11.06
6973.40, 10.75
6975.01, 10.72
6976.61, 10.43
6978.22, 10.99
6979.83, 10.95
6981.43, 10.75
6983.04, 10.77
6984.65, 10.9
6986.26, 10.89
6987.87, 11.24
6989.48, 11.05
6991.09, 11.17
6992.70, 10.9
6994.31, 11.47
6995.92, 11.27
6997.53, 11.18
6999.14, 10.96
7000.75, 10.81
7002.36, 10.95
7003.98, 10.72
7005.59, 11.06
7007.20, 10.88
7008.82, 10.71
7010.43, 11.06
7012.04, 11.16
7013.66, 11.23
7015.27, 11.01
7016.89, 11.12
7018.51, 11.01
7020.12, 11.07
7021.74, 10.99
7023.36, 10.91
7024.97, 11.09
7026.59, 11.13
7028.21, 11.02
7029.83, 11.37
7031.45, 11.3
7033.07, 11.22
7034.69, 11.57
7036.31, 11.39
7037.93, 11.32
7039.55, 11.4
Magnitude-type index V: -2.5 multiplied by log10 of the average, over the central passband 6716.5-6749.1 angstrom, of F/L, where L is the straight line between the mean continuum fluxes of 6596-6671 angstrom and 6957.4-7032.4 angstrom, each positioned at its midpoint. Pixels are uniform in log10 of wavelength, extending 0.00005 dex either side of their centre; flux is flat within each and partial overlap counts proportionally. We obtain 0.14 mag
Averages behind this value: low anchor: 14.8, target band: 12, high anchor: 11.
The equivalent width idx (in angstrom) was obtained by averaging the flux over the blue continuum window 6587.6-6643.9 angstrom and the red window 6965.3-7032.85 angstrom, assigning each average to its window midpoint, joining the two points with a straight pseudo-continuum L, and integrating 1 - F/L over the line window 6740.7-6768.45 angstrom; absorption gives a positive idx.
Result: 7.7 angstrom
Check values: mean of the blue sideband 17.8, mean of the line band 11.1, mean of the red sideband 11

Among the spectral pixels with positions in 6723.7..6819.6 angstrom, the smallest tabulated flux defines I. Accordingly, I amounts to 10.66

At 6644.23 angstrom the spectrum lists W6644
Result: 13.6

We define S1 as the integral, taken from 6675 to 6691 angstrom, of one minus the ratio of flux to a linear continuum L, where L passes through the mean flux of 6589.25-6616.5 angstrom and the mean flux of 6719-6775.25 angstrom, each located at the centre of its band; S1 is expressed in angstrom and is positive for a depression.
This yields 3.7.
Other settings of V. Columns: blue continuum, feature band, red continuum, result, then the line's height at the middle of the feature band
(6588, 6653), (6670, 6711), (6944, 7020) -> 0.32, 15.8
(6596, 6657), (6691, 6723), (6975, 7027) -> 0.19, 14.4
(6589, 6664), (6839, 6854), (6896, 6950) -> 0.15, 12.3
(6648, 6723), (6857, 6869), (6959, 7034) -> 0.06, 11.5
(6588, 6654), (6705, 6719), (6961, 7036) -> 0.23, 15.5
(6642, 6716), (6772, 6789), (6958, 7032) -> 0.09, 11.8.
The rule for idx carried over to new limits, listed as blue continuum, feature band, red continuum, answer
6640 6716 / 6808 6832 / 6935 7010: 1.35 angstrom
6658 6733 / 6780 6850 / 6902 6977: 4.09 angstrom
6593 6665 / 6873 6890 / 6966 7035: 1.92 angstrom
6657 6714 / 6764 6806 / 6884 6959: 2.45 angstrom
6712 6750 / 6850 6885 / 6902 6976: 1.36 angstrom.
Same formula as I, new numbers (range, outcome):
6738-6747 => 10.88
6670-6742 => 11.21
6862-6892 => 10.72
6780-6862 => 10.35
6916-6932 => 10.8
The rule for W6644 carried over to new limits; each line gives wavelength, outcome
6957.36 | 11.19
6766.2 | 10.95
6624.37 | 14.76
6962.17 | 11.11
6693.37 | 11.92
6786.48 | 10.7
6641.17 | 13.33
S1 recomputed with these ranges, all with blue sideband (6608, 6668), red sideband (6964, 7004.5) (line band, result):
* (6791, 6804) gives 1.76 angstrom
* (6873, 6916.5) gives 2.58 angstrom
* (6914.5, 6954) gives 1.33 angstrom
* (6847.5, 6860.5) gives 1.32 angstrom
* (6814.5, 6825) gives 1.08 angstrom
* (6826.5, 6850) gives 2.64 angstrom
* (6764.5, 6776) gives 1.67 angstrom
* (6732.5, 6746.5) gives 1.58 angstrom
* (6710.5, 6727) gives 0.96 angstrom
